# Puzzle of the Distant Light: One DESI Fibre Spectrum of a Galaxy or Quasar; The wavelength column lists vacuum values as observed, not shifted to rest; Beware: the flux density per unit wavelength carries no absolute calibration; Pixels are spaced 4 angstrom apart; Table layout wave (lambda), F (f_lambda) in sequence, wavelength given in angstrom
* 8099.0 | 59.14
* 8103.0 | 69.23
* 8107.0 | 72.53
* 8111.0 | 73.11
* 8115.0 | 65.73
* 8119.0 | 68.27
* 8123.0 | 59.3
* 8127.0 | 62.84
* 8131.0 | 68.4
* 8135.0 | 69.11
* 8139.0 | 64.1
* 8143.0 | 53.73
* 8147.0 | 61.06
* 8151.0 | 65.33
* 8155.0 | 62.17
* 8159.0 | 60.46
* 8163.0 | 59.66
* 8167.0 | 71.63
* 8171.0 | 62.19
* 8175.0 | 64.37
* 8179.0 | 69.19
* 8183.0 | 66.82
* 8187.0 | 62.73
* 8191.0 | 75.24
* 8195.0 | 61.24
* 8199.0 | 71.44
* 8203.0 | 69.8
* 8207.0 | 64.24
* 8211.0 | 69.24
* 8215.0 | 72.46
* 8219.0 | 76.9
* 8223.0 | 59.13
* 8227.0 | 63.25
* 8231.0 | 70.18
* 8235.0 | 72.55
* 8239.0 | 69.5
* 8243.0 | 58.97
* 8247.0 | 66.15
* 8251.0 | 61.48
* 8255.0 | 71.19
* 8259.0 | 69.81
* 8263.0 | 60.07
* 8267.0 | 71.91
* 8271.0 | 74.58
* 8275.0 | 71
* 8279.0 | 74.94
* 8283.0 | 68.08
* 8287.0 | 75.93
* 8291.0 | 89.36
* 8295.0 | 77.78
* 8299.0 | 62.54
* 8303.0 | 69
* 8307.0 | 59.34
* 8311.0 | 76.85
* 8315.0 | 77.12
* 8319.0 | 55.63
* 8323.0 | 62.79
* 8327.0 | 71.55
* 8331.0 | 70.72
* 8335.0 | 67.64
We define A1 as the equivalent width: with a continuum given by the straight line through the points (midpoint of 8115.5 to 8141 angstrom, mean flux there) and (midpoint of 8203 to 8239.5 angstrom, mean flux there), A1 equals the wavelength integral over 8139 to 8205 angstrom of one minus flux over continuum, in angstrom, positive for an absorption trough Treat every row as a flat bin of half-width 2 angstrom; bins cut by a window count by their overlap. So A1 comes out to 2.1 angstrom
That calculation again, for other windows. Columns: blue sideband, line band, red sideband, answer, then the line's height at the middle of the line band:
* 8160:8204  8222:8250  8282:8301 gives 2.0 angstrom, 70.8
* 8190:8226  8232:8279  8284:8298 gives 3.9 angstrom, 74.4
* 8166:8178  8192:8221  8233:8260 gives -1.4 angstrom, 66.4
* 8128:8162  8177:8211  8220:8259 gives -1.6 angstrom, 64.7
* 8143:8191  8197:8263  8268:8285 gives 1.0 angstrom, 68.8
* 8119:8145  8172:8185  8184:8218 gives 0.1 angstrom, 66.8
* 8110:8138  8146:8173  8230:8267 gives 1.3 angstrom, 66.5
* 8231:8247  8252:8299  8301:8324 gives -3.7 angstrom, 67.1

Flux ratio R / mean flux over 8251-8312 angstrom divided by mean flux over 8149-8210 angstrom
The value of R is 1.1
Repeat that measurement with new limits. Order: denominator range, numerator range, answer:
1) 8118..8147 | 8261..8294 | 1.16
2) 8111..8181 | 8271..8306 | 1.14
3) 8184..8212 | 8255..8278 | 1.03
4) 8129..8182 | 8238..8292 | 1.09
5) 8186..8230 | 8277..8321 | 1.05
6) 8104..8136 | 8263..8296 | 1.10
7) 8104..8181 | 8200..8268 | 1.04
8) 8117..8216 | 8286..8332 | 1.08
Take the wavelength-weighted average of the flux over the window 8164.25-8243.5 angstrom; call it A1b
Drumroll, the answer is 67.6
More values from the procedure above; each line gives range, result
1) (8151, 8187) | 64.5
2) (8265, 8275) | 72.8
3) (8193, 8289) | 68.5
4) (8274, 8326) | 70.8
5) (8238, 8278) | 67.6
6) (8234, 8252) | 65.6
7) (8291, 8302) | 73.5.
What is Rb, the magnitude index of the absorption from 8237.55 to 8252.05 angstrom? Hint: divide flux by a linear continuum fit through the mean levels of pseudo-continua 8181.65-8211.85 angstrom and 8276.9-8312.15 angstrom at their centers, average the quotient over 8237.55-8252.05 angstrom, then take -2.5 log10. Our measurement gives 0.10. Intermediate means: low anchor 67.5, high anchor 72.5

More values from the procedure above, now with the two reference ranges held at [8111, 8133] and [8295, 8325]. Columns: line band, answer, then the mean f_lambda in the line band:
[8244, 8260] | 0.001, 66.5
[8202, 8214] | -0.028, 68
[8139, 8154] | 0.088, 60.7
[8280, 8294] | -0.163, 77.6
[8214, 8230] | -0.023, 67.8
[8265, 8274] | -0.098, 73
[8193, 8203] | -0.014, 67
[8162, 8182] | 0.004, 65.8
